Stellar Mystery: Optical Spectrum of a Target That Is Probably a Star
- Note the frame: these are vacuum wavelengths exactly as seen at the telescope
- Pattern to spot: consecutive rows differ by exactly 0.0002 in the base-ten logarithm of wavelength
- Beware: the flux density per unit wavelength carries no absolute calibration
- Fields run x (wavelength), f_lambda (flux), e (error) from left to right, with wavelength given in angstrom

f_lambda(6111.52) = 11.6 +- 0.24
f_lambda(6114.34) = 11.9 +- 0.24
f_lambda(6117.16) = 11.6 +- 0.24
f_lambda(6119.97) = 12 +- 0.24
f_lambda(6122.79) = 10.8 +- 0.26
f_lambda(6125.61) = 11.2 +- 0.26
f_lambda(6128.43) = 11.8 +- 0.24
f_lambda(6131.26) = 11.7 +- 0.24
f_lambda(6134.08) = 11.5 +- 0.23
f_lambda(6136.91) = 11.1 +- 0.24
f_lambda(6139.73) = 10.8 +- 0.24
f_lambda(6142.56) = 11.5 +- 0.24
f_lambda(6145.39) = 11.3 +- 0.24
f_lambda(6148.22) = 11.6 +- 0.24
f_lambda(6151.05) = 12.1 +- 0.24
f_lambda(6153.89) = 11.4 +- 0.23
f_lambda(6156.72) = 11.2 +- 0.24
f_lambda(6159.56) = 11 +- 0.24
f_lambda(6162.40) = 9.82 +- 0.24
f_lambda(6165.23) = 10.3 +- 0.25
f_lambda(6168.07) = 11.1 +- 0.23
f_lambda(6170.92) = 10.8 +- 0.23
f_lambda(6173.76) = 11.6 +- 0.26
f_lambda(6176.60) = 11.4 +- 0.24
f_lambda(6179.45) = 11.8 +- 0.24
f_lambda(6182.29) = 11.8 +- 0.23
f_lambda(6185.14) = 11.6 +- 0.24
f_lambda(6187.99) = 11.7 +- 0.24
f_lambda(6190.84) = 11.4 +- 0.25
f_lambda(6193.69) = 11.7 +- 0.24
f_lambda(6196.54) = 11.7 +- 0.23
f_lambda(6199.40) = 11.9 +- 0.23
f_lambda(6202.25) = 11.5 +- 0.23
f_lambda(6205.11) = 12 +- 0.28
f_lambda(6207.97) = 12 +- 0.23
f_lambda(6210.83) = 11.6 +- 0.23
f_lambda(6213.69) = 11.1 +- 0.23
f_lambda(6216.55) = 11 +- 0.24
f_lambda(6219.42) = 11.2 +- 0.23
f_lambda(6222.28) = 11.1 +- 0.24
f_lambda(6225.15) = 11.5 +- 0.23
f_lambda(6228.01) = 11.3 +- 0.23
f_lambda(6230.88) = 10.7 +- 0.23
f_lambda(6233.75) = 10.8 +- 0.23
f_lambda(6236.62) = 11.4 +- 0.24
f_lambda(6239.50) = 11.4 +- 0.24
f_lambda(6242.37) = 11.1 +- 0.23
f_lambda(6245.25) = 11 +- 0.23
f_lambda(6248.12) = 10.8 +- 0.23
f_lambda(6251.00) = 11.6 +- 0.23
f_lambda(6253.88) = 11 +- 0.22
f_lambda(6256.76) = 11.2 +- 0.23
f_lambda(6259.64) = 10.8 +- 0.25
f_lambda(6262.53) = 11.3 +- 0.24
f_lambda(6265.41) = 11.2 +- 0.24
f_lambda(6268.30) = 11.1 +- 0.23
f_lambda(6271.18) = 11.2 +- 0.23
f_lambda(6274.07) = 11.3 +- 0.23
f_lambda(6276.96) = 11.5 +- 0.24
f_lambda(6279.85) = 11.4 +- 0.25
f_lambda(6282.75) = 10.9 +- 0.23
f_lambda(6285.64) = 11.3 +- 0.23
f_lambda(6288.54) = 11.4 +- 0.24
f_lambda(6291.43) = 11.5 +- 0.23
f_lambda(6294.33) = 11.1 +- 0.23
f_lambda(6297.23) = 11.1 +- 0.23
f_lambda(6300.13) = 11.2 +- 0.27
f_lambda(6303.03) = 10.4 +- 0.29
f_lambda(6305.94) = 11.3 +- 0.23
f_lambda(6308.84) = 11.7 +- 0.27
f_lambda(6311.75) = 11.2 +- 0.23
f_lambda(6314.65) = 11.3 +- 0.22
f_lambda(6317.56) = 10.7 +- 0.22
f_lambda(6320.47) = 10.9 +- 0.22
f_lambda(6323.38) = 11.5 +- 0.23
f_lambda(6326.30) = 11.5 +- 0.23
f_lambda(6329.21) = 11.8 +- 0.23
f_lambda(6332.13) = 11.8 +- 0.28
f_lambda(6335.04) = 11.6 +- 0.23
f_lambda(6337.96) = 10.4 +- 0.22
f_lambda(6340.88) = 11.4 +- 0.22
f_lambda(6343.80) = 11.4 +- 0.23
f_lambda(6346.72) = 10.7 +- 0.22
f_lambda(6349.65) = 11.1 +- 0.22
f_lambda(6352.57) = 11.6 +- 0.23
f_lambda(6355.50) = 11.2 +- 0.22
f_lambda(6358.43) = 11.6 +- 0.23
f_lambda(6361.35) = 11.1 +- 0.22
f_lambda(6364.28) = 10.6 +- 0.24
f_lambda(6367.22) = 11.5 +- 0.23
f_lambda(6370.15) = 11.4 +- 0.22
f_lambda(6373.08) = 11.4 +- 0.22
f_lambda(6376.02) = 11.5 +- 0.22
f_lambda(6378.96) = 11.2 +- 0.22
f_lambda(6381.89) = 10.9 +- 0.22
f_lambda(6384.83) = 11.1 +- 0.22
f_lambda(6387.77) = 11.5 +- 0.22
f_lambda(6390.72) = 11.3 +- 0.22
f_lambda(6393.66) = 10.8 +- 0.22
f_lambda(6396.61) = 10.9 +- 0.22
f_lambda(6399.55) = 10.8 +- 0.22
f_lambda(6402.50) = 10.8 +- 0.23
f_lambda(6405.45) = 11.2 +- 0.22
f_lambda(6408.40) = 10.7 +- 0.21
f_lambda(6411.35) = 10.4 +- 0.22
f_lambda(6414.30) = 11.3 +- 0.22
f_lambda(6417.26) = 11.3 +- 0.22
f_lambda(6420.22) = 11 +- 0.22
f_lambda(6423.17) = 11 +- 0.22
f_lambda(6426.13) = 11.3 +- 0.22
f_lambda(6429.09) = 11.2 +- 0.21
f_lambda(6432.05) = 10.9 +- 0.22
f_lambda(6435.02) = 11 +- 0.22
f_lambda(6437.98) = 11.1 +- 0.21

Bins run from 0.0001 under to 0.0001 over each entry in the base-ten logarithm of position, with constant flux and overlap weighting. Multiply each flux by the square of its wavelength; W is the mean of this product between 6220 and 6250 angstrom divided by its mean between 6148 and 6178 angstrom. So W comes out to 1.03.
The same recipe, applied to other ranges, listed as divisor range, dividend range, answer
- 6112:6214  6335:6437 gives 1.04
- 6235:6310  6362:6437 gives 1.03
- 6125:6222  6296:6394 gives 1.04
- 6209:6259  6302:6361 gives 1.04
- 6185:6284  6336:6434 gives 1.03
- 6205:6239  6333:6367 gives 1.03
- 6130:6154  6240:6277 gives 1.01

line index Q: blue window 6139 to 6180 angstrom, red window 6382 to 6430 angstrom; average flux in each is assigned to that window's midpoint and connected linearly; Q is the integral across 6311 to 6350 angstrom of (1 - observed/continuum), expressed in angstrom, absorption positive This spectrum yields -0.6 angstrom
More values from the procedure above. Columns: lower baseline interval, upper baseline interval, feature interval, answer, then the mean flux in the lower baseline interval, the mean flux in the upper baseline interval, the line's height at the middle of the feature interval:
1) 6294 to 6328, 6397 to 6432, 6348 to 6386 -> -0.6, 11.2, 11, 11.1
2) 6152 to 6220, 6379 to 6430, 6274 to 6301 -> -0.1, 11.4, 11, 11.2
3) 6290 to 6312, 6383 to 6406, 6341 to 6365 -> -0.2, 11.2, 11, 11.1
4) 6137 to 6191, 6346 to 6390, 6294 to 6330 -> 0.1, 11.3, 11.2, 11.2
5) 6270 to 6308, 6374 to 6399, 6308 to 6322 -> 0.1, 11.2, 11.1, 11.2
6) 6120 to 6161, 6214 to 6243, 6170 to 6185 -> -0.3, 11.4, 11.1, 11.3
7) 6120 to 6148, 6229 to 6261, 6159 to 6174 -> 0.8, 11.3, 11.1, 11.3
